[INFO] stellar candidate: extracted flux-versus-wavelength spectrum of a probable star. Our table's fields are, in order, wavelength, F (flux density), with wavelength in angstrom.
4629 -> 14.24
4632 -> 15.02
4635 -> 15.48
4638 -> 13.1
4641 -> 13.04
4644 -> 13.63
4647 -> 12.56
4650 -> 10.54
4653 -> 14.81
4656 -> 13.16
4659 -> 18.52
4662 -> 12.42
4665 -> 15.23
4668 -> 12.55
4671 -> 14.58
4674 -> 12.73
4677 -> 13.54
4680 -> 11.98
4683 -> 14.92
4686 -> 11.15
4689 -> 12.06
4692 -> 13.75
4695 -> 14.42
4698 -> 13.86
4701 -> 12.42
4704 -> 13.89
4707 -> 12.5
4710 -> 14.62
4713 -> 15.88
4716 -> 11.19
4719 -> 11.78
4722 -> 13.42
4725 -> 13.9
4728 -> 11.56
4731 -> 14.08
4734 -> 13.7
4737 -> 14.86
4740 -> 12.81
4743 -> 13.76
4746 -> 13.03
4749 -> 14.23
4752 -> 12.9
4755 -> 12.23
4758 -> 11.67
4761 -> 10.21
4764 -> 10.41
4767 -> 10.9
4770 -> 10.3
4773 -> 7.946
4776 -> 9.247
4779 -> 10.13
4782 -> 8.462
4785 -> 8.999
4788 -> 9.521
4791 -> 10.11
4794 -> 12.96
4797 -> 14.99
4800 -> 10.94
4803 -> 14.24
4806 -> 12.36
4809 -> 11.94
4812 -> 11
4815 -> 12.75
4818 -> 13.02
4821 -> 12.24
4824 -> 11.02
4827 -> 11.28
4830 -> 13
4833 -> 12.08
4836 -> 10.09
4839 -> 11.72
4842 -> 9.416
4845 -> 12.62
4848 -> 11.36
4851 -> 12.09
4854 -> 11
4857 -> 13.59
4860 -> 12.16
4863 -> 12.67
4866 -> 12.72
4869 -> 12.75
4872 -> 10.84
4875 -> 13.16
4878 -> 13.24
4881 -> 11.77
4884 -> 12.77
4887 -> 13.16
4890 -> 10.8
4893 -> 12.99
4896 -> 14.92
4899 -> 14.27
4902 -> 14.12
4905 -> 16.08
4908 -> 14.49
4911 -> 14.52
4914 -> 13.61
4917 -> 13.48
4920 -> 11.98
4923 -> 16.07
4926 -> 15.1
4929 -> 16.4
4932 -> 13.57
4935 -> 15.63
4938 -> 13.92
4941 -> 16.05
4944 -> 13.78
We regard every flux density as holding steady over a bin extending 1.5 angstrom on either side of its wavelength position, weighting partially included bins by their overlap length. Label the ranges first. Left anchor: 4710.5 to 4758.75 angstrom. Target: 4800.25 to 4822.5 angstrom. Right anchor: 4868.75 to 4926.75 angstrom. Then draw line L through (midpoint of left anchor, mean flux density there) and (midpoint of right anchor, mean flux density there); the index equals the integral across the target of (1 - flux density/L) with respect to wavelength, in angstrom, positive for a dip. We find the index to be 1.57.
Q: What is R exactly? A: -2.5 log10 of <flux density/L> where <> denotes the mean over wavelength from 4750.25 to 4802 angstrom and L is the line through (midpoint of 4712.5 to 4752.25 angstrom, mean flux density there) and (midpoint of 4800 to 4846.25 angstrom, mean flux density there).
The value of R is 0.17 mag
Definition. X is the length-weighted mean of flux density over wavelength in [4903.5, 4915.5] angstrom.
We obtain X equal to 14.7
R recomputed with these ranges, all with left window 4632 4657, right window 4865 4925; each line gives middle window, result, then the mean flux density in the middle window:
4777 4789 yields 0.40 mag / 9.27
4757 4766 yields 0.24 mag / 10.7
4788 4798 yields 0.11 mag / 12.1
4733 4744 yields -0.03 mag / 13.8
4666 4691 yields 0.03 mag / 13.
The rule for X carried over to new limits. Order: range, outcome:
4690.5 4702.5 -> 13.6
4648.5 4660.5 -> 14.3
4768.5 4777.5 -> 9.16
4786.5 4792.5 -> 9.82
